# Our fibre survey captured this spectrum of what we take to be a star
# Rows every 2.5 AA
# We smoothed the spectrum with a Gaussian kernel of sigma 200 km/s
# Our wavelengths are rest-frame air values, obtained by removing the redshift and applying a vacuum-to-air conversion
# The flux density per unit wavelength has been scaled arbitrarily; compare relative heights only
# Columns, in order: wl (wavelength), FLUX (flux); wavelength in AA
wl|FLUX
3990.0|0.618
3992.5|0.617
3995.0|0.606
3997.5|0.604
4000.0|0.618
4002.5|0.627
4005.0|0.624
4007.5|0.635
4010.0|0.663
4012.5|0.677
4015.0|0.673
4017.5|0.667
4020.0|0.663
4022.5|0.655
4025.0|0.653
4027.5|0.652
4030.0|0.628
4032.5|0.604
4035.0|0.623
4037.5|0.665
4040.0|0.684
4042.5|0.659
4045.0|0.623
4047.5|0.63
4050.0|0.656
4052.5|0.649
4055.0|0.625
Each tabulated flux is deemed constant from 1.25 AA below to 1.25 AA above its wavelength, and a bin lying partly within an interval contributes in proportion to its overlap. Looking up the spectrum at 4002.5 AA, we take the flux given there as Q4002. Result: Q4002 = 0.627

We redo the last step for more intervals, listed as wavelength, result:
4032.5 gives 0.604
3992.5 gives 0.617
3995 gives 0.606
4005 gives 0.624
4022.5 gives 0.655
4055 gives 0.625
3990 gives 0.618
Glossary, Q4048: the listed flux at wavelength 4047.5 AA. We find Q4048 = 0.63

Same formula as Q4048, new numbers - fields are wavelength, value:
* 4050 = 0.656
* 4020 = 0.663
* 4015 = 0.673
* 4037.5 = 0.665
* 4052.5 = 0.649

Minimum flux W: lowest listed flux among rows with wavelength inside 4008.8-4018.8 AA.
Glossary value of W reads 0.663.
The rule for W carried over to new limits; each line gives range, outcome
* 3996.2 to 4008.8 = 0.604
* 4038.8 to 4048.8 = 0.623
